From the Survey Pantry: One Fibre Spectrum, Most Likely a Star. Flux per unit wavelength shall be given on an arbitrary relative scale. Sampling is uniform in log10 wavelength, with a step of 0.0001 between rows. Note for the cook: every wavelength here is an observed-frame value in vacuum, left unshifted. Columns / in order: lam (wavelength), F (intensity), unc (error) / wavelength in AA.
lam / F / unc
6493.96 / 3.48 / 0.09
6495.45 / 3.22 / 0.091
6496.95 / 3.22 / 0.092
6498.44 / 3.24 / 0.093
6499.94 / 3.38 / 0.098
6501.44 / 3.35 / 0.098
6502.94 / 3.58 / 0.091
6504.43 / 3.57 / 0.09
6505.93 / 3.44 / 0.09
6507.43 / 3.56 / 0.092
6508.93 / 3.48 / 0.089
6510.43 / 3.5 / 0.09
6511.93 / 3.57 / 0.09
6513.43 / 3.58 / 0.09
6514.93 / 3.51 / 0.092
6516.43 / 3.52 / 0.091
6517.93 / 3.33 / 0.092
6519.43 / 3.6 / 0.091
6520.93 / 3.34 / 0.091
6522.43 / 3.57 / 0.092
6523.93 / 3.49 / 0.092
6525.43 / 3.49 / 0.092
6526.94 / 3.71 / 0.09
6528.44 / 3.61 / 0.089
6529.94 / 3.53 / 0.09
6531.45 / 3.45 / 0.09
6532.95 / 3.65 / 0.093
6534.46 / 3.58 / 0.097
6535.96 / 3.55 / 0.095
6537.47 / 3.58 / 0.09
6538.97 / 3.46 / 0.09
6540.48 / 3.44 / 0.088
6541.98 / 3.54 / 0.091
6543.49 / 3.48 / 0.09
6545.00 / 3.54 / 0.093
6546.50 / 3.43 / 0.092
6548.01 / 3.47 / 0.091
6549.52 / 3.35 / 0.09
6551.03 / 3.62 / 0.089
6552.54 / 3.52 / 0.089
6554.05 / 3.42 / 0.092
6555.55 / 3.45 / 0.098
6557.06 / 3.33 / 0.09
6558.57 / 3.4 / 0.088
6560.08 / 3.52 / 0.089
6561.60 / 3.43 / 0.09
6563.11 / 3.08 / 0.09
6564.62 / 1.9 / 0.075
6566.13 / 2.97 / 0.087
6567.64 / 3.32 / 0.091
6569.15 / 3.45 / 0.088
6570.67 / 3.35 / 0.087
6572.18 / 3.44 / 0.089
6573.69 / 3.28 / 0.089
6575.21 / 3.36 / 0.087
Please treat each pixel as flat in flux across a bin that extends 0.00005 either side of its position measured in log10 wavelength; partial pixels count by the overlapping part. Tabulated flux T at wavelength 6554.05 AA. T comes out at 3.42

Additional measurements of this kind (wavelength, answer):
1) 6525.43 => 3.49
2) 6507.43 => 3.56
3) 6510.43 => 3.5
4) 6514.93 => 3.51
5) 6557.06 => 3.33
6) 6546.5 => 3.43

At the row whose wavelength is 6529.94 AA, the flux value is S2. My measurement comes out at 3.53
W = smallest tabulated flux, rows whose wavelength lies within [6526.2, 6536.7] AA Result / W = 3.45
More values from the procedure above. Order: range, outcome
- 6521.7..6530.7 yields 3.49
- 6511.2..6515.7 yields 3.51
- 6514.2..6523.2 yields 3.33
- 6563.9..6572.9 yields 1.9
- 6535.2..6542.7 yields 3.44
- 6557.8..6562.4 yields 3.4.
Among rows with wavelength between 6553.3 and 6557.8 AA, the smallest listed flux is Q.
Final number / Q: 3.33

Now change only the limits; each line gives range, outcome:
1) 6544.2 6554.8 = 3.35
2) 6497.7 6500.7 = 3.24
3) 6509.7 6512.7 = 3.5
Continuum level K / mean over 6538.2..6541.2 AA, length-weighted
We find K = 3.45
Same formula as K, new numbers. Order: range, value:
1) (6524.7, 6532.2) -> 3.56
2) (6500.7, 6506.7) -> 3.49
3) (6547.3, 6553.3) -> 3.49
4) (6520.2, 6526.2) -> 3.47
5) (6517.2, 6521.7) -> 3.43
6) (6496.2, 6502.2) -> 3.29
